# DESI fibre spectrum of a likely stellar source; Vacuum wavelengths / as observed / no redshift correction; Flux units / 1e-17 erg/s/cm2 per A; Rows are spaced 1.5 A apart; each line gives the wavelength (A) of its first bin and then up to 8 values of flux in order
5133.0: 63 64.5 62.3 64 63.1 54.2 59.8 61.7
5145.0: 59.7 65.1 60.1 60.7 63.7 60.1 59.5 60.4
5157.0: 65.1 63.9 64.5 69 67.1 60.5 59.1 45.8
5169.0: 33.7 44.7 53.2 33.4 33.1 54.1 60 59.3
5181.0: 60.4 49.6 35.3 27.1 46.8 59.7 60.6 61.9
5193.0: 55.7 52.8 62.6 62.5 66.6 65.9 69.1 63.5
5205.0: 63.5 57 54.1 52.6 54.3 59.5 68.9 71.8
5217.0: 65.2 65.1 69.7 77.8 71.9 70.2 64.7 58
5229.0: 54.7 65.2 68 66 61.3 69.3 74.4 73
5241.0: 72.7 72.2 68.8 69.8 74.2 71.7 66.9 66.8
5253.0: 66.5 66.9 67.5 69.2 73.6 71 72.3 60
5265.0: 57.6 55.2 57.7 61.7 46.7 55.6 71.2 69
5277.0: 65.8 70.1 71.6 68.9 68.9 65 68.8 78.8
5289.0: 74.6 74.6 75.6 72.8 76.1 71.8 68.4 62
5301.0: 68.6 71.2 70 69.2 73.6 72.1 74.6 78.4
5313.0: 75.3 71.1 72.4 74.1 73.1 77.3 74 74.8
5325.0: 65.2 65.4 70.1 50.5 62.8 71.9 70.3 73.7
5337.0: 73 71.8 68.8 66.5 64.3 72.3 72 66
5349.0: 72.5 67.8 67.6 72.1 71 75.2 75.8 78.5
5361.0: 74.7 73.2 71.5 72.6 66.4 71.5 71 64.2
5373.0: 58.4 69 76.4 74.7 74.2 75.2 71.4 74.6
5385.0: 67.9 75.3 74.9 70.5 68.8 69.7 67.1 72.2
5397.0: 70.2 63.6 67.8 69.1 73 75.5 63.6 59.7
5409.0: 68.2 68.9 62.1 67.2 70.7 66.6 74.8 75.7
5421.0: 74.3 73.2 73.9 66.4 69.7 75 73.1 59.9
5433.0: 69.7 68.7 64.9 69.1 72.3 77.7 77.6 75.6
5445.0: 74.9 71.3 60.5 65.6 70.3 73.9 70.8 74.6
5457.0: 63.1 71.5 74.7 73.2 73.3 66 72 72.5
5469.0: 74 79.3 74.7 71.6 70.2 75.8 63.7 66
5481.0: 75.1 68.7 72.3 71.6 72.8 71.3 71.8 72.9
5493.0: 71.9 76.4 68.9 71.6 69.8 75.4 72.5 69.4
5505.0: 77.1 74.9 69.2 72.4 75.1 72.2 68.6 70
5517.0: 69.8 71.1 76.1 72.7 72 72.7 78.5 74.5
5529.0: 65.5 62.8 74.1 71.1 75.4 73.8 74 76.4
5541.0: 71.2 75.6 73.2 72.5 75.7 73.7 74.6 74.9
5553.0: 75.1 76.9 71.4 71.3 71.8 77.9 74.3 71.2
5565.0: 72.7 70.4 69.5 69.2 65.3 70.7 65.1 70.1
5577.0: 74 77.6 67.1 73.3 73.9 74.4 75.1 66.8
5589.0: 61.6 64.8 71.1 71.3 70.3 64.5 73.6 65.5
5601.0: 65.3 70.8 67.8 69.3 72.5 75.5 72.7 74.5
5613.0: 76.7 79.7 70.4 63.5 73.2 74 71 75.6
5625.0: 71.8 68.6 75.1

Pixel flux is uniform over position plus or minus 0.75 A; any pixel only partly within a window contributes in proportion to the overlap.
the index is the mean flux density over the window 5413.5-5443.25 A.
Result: 71.2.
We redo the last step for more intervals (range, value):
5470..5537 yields 72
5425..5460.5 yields 70.5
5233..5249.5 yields 70.3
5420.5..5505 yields 71.4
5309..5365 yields 71.1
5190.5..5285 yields 65.3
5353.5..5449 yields 70.6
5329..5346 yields 68.2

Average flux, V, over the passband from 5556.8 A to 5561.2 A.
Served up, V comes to 73.6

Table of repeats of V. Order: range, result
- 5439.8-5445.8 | 76.4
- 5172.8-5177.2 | 40.1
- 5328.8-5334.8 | 64.1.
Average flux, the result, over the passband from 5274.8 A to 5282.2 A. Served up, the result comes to 69.1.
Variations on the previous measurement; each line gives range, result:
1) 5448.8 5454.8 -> 70.2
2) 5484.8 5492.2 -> 72.1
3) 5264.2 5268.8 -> 56.9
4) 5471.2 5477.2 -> 73.1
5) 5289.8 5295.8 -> 74.8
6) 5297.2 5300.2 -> 65.4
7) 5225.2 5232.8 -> 62.2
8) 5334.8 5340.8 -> 71.8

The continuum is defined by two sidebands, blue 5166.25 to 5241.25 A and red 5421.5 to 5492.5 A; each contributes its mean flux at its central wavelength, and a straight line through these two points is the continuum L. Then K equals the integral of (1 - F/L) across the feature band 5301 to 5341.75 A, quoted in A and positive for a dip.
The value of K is -3.93 A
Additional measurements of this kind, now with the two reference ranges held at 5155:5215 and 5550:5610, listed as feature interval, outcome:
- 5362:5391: -3.6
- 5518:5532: -0.6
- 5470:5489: -1.3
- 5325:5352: -2.8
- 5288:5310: -4.2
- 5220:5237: -2.5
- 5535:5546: -0.7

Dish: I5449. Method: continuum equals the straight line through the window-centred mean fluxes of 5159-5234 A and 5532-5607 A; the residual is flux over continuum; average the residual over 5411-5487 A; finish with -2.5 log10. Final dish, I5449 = -0.06 mag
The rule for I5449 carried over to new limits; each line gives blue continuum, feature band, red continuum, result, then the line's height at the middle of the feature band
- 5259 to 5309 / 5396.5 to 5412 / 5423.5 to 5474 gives 0.04 mag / 70.3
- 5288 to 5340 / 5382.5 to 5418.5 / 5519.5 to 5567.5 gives 0.04 mag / 72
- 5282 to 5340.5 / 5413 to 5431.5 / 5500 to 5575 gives 0.01 mag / 71.7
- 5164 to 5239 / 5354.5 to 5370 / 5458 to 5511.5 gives -0.11 mag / 66.3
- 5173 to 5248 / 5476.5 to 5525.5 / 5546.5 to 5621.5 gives -0.04 mag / 69.2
